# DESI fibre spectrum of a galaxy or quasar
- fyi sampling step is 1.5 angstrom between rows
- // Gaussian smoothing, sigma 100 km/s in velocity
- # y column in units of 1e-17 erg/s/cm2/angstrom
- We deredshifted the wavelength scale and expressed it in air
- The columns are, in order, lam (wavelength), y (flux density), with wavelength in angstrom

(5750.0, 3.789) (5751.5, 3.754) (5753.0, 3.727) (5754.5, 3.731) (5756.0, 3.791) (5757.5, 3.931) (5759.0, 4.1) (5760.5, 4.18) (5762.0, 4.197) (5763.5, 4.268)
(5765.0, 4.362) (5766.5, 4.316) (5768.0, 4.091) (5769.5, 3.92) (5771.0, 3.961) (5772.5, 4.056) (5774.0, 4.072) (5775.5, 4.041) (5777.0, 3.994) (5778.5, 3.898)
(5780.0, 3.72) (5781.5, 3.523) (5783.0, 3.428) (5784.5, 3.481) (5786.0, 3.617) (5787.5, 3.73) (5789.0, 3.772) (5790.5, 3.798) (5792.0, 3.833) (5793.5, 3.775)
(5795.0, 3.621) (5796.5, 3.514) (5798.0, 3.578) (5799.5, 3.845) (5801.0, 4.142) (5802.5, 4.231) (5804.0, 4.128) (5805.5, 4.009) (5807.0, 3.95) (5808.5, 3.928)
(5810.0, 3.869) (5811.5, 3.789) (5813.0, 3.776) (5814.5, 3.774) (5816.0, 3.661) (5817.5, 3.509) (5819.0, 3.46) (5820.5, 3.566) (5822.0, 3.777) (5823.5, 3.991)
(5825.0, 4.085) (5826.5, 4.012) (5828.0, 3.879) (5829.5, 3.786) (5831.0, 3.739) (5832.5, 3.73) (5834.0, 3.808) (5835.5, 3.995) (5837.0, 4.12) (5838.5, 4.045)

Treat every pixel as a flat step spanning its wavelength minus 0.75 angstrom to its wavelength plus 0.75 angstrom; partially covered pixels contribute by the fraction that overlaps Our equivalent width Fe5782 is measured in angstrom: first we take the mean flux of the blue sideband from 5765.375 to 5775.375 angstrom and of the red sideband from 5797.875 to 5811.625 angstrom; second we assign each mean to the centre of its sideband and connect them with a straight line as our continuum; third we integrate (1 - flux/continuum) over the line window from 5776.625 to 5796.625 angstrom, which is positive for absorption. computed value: 1.7 angstrom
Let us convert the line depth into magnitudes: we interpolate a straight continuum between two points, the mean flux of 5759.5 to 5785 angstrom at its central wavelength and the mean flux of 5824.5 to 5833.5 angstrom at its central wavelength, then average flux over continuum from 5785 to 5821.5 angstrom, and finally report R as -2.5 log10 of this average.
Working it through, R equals 0.04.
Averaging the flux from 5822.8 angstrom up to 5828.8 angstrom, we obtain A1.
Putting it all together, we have 3.99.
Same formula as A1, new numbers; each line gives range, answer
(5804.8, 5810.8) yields 3.94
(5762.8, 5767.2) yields 4.32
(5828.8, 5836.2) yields 3.81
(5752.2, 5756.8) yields 3.75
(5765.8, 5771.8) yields 4.07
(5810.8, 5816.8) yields 3.75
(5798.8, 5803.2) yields 4.07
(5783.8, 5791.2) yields 3.68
